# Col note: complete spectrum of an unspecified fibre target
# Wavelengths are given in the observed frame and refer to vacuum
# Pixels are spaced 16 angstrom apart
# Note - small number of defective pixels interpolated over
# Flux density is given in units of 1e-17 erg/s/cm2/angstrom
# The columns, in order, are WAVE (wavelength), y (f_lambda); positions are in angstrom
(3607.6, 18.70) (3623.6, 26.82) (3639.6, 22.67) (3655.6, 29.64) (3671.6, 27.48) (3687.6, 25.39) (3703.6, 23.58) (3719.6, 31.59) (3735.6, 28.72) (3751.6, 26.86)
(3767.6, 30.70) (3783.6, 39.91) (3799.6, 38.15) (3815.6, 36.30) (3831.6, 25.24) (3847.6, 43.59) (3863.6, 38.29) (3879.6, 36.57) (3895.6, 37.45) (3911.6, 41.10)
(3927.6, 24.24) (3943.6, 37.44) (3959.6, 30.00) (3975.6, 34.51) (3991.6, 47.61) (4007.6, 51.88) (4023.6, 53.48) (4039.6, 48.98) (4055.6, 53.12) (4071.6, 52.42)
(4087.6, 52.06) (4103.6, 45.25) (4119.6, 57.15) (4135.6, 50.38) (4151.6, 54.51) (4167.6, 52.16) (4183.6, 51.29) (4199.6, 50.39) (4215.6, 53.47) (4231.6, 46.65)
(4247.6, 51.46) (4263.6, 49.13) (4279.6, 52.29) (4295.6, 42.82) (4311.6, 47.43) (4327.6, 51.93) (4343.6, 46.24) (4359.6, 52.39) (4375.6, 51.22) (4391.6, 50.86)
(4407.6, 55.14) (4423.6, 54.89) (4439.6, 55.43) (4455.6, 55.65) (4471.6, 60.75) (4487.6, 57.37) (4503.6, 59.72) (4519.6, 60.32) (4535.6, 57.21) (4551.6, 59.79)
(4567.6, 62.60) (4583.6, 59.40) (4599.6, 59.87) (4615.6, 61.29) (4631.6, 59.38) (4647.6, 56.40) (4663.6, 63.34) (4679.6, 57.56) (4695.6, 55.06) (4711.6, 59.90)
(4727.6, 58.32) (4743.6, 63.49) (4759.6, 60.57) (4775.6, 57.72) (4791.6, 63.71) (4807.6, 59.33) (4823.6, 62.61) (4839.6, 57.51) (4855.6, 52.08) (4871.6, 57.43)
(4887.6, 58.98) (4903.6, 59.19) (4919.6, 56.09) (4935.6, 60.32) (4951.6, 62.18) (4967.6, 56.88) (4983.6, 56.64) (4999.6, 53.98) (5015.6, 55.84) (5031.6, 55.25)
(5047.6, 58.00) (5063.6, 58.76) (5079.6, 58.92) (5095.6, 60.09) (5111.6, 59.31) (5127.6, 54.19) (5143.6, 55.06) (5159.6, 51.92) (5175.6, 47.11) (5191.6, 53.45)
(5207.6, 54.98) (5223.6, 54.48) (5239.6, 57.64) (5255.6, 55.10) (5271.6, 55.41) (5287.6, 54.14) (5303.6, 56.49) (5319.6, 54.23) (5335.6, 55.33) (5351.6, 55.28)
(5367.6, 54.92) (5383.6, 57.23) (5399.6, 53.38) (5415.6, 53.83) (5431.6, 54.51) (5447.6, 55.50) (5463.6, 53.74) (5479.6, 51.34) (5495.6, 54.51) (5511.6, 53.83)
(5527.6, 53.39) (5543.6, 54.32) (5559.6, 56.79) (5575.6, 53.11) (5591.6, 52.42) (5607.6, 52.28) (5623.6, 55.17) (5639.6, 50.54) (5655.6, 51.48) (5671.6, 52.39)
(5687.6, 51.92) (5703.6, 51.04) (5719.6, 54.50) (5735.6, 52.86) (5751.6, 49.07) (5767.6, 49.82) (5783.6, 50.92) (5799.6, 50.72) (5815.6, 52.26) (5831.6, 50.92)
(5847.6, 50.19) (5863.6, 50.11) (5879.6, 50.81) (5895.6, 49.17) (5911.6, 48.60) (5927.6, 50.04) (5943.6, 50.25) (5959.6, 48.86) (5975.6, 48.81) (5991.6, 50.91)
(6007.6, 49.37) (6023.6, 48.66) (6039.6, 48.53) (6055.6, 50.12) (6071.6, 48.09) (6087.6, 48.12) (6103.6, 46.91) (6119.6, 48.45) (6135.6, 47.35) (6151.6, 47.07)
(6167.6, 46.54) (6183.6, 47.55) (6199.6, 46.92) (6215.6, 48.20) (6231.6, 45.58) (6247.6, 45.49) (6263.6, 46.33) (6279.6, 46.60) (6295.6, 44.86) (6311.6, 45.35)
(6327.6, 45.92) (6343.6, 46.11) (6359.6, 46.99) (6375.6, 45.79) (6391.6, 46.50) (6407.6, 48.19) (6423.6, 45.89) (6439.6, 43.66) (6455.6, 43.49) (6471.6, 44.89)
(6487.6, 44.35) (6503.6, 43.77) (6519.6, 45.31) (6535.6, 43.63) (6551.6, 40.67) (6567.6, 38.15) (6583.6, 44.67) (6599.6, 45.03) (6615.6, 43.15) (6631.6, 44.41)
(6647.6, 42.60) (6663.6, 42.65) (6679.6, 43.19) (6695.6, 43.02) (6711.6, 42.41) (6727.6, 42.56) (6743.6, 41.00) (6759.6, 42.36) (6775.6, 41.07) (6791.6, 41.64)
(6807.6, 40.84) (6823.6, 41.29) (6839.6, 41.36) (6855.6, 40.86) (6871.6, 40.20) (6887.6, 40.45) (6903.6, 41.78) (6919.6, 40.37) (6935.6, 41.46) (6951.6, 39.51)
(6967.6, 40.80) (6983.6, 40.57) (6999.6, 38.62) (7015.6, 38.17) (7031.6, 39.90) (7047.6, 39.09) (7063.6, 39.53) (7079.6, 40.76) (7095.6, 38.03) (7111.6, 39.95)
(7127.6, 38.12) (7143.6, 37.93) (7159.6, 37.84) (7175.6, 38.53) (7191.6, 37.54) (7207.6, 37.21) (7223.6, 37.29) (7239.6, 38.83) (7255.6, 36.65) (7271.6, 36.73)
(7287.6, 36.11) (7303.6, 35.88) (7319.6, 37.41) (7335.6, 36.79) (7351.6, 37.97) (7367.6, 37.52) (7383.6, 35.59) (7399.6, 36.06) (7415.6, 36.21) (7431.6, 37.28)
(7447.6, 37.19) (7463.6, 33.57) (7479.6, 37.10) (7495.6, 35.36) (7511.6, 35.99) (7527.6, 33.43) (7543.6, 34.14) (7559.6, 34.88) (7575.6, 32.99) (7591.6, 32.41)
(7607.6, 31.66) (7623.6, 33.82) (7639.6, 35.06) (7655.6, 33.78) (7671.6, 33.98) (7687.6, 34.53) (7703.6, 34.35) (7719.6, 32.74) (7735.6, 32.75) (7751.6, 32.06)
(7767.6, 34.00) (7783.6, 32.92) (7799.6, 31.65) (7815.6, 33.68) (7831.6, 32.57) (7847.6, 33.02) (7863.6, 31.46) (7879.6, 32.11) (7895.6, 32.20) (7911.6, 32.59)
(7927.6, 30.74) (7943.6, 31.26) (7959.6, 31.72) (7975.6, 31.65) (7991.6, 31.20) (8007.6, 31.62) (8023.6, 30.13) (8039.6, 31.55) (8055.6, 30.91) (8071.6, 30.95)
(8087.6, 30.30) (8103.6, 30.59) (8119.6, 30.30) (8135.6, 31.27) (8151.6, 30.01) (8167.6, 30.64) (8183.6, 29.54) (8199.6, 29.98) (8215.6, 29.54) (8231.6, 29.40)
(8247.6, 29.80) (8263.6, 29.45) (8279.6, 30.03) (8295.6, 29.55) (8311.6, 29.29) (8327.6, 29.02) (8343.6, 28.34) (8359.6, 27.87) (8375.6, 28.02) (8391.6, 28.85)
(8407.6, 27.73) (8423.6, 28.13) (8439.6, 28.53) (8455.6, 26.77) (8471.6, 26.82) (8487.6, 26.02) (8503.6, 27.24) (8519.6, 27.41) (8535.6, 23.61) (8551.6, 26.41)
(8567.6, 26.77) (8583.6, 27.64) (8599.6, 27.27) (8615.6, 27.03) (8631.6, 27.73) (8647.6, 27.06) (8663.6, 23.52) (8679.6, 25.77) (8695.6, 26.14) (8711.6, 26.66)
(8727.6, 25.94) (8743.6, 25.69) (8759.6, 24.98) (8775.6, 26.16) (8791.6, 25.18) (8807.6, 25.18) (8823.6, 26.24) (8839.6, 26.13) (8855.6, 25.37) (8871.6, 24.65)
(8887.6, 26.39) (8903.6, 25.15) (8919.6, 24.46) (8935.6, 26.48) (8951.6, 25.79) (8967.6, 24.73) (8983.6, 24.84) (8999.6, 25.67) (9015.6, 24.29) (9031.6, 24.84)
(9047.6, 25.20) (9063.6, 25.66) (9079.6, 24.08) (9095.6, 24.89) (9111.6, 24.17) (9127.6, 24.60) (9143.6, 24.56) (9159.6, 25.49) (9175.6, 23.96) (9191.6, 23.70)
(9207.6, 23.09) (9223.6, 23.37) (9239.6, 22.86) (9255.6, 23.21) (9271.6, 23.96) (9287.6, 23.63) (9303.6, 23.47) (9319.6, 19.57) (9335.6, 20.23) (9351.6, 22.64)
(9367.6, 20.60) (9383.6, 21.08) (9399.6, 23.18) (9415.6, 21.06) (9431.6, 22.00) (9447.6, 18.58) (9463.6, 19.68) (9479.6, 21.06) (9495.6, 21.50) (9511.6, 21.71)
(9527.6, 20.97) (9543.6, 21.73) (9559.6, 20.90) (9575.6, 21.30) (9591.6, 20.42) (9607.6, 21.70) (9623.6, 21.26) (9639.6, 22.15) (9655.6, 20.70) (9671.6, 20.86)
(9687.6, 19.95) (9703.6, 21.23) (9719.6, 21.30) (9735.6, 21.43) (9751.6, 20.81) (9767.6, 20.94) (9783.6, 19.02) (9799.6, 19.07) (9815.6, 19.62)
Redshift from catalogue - 0.00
